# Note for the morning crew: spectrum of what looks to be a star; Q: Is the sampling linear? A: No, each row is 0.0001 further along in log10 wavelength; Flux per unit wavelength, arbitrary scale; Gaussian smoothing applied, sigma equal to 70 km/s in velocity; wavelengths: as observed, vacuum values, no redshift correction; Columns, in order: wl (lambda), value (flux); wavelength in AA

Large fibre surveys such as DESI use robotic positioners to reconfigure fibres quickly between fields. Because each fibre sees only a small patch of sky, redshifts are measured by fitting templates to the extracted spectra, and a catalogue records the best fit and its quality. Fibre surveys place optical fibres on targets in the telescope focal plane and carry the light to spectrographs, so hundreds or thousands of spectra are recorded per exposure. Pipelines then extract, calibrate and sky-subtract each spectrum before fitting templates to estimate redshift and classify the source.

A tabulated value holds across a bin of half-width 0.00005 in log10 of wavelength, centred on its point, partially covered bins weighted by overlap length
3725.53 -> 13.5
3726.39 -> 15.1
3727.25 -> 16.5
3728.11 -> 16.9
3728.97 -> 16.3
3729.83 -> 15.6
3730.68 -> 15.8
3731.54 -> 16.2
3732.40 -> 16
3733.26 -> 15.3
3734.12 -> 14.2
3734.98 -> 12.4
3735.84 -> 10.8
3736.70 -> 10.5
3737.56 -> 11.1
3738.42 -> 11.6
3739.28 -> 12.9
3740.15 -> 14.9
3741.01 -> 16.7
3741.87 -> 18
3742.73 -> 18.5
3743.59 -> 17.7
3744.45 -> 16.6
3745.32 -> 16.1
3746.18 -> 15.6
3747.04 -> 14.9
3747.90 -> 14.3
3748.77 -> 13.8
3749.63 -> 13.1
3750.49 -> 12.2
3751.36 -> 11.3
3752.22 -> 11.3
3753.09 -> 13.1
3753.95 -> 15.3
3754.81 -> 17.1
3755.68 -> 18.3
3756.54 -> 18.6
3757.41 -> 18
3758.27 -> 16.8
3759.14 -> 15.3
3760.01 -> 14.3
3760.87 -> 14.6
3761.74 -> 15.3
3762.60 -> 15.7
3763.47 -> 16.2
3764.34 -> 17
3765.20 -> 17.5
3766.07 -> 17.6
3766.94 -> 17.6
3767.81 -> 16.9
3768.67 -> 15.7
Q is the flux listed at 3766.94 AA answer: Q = 17.6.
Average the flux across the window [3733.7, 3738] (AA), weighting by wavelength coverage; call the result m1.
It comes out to 11.8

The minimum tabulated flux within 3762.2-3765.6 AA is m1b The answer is 15.7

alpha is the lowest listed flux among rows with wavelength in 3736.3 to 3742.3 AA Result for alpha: 10.5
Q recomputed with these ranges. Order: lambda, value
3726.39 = 15.1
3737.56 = 11.1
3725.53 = 13.5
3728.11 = 16.9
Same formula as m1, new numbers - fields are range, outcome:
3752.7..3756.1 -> 16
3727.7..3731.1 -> 16.2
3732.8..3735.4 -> 14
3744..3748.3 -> 15.5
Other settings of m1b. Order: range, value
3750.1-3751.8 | 11.3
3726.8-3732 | 15.6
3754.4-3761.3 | 14.3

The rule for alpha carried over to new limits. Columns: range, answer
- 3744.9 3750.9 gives 12.2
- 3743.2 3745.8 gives 16.1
